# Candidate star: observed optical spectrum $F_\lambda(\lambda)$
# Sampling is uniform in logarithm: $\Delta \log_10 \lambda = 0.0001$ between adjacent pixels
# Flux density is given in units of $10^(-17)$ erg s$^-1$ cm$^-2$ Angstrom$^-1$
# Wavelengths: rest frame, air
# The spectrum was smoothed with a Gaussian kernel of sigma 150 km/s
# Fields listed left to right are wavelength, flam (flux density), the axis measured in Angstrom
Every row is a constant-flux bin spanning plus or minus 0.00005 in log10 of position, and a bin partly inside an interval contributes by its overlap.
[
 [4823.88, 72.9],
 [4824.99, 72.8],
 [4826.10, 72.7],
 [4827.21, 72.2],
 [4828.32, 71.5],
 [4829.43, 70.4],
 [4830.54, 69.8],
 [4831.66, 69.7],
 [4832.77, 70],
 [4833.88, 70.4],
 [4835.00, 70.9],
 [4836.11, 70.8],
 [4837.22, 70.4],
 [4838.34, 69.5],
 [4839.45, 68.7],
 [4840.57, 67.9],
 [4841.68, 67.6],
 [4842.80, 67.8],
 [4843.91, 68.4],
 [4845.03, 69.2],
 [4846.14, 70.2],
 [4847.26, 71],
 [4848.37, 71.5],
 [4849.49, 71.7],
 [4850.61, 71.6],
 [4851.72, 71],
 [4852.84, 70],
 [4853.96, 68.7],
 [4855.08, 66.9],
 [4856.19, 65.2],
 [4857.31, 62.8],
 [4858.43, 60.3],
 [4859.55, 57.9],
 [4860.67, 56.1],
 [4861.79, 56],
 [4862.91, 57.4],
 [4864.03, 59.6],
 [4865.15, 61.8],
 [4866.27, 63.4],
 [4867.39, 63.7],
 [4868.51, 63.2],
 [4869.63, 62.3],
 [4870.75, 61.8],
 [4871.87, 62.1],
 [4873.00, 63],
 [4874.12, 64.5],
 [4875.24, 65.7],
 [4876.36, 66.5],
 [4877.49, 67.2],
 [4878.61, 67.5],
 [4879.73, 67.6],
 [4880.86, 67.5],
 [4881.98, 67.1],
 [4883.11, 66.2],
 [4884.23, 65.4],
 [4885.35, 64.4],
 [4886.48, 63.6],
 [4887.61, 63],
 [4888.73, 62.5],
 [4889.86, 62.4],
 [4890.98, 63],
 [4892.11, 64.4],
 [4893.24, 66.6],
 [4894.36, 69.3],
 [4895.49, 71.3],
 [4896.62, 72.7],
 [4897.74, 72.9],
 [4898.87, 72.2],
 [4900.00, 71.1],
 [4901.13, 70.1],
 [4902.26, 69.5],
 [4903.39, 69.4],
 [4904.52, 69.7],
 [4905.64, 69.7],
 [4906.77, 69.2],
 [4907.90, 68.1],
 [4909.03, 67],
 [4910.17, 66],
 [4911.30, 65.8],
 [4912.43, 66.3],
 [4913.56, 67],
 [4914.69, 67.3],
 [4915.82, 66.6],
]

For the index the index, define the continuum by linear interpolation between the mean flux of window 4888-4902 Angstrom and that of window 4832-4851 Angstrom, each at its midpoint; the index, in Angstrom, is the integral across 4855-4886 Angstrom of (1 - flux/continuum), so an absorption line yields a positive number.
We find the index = 2.5 Angstrom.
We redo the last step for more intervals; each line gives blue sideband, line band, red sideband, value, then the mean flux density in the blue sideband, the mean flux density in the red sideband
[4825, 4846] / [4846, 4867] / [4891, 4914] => 1.5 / 70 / 68.8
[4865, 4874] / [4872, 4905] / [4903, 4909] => -0.5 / 62.8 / 69.1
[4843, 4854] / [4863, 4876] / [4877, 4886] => 1.0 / 70.3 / 66.6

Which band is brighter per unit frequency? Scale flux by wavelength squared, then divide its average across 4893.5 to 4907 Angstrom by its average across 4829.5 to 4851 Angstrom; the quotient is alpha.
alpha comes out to 1.04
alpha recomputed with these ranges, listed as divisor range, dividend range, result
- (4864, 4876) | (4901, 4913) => 1.10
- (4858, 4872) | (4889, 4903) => 1.15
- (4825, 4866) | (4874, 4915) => 1.02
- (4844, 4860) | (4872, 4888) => 0.98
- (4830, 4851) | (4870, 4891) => 0.94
